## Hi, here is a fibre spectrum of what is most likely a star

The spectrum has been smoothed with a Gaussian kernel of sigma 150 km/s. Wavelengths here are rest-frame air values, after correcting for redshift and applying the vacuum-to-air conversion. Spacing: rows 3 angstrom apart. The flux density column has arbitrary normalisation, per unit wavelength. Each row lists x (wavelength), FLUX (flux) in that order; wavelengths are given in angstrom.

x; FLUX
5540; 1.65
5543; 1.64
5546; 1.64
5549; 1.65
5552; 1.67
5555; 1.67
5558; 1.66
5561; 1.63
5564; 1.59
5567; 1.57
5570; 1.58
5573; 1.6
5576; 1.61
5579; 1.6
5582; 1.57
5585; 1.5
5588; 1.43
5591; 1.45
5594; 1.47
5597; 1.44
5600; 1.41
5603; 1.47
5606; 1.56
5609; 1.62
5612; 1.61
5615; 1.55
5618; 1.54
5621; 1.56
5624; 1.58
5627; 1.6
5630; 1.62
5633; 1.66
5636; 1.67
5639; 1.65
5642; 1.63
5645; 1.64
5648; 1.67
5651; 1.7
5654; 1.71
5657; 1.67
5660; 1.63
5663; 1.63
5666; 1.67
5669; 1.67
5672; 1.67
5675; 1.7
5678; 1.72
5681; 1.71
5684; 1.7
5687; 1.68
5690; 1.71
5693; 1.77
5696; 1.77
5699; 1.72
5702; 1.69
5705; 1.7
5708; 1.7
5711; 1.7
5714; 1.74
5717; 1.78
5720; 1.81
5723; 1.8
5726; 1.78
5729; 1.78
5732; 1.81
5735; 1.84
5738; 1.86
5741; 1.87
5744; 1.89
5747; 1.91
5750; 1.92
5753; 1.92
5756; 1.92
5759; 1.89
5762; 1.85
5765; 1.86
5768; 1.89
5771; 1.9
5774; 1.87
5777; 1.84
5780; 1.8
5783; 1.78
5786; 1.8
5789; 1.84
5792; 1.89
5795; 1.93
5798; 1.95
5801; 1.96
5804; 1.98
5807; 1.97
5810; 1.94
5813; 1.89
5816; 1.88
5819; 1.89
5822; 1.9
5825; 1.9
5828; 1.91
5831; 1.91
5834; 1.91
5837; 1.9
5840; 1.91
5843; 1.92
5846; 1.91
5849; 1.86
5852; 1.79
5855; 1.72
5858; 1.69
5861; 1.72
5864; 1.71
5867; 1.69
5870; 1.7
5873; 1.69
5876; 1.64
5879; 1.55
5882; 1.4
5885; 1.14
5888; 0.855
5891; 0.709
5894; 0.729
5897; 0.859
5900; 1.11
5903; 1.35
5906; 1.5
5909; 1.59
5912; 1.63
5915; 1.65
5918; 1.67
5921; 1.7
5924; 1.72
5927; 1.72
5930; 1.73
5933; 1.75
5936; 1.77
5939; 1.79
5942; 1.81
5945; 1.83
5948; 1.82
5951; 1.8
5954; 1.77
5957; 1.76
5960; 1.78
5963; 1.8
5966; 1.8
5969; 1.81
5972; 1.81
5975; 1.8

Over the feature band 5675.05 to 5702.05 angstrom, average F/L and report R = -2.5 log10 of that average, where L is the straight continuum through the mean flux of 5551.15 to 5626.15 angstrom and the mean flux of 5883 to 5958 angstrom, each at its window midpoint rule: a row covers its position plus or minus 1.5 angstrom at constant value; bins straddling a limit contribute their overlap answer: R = -0.118 mag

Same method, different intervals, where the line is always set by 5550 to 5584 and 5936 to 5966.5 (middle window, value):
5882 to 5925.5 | 0.33 mag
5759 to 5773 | -0.10 mag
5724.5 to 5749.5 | -0.09 mag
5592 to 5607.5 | 0.11 mag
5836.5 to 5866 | -0.04 mag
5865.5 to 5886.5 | 0.14 mag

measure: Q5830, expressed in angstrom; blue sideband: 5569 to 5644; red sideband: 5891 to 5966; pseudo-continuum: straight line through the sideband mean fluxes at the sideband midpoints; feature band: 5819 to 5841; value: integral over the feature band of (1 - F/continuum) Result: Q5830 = -4.44 angstrom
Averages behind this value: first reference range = 1.56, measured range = 1.9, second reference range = 1.6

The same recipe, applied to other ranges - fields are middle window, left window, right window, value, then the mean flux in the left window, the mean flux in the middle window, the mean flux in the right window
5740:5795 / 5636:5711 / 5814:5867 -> -2.9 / 1.69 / 1.87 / 1.84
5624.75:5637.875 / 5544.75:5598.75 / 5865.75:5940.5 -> -0.7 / 1.57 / 1.63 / 1.46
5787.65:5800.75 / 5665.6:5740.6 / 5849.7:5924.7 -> -2.5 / 1.74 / 1.91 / 1.46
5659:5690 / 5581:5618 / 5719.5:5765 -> 0.2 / 1.51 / 1.68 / 1.86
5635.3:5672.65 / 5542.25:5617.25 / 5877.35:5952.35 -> -2.7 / 1.57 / 1.66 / 1.49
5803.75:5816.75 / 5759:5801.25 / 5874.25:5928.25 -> -1.4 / 1.87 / 1.93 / 1.36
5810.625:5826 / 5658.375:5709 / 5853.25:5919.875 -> -3.8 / 1.7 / 1.89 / 1.43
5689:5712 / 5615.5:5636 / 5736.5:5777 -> 0.5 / 1.6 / 1.72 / 1.89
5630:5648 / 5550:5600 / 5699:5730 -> 0.0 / 1.56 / 1.65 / 1.75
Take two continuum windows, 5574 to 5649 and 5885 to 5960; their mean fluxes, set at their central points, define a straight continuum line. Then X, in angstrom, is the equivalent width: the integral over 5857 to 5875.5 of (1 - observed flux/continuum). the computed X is -2.01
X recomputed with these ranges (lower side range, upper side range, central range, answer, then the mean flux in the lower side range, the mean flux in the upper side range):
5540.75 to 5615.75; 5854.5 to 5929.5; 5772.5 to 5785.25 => -2.75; 1.57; 1.46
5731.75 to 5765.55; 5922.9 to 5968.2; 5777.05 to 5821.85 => -0.89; 1.88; 1.78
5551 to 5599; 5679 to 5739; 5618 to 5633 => 0.38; 1.56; 1.75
